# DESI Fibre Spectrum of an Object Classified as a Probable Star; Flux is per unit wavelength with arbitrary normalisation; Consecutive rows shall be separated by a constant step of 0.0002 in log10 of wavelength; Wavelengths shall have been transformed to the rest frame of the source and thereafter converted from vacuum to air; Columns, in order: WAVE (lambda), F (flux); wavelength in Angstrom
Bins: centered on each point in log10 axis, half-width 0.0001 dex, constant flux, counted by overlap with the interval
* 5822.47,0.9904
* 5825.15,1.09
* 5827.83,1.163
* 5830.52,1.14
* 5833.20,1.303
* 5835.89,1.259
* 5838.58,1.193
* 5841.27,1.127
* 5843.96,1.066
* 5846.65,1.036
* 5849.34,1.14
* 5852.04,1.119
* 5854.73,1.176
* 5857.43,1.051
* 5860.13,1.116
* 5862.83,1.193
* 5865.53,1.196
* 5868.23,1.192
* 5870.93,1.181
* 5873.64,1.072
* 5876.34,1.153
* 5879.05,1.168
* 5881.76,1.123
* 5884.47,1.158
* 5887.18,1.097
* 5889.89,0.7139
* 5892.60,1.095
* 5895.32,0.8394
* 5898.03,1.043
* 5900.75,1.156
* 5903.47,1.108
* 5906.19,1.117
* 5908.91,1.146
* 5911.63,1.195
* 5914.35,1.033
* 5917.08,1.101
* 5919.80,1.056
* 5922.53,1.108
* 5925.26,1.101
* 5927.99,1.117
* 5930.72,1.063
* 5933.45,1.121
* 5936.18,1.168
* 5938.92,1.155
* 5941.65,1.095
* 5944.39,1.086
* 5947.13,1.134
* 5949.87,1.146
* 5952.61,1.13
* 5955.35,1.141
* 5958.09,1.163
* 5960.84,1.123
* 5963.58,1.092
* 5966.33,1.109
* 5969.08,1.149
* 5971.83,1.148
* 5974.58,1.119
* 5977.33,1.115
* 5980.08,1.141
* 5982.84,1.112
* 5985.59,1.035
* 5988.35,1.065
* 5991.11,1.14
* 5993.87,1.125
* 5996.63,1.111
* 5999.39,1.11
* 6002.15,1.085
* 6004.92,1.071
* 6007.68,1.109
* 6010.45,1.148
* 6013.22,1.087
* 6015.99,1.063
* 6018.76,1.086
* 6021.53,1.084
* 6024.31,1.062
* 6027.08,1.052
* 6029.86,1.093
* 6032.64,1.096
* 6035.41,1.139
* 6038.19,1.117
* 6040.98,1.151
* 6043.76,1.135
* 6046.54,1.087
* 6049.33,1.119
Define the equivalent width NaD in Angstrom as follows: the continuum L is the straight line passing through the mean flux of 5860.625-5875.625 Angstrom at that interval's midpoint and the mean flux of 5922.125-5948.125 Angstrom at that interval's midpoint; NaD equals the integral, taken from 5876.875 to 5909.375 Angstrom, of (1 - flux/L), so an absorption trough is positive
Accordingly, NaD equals 2.3 Angstrom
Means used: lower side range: 1.16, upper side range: 1.11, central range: 1.06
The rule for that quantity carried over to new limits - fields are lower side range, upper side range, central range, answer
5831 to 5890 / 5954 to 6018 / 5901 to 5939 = 0.4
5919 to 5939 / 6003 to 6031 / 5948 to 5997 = -1.0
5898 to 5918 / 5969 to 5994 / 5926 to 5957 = -0.2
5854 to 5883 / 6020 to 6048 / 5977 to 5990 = 0.3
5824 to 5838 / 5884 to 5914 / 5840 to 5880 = 0.1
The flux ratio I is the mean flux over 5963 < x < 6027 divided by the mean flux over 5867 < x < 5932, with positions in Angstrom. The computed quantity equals 1.01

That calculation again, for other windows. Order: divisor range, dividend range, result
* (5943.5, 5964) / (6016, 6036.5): 0.96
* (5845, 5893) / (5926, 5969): 1.01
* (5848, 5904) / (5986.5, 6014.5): 1.00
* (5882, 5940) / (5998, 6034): 1.01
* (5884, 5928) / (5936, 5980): 1.06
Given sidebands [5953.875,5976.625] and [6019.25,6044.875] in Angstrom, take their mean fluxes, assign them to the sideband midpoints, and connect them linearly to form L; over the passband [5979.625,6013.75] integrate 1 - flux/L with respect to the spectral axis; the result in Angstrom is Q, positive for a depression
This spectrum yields 0.4 Angstrom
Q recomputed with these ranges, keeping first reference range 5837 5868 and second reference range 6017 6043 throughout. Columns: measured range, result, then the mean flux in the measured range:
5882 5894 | 1.1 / 1.03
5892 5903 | 0.9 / 1.03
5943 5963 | -0.3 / 1.13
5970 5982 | -0.2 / 1.13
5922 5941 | 0.0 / 1.12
